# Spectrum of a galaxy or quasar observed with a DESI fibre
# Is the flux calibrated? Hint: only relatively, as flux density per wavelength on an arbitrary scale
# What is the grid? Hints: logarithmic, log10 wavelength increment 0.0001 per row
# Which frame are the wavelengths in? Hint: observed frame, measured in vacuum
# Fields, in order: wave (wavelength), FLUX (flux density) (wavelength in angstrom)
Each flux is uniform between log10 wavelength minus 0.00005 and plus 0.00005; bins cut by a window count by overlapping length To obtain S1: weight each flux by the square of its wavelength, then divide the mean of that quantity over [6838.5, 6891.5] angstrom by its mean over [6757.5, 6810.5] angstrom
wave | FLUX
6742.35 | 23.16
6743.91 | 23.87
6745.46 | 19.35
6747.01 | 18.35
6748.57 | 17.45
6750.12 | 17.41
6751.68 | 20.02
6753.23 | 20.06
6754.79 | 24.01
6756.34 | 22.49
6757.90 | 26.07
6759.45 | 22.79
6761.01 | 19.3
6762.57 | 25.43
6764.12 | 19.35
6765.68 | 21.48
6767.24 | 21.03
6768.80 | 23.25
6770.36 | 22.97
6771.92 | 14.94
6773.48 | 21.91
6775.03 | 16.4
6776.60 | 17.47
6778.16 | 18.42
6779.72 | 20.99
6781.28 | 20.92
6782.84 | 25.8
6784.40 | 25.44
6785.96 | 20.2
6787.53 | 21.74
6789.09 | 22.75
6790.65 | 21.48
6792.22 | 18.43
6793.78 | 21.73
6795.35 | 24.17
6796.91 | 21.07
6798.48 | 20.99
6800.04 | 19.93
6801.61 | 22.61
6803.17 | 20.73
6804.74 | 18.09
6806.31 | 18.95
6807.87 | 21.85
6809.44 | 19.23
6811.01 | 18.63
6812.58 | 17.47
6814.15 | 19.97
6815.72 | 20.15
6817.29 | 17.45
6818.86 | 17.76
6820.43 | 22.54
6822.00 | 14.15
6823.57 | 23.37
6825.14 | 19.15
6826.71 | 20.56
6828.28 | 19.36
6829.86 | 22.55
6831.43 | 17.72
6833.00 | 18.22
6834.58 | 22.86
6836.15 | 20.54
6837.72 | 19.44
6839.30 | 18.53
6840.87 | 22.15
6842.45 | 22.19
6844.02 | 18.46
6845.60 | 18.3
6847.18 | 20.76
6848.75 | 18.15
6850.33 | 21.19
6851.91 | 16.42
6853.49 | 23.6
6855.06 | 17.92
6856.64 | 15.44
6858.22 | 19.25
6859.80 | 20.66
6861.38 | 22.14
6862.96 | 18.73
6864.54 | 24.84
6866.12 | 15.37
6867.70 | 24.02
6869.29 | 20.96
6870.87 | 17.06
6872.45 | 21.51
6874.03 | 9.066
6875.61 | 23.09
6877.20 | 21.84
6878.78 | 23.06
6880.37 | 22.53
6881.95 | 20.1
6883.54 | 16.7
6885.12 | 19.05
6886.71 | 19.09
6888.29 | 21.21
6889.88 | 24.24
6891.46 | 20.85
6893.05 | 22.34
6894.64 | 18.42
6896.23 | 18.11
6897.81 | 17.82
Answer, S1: 1.0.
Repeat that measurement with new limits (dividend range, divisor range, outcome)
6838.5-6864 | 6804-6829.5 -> 1.03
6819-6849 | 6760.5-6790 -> 0.96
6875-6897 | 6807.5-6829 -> 1.09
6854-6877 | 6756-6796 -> 0.93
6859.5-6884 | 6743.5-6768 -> 0.99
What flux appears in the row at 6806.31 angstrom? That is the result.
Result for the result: 18.95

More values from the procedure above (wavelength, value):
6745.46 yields 19.35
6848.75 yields 18.15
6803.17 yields 20.73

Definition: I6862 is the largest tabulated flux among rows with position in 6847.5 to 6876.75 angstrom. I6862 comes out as 24.84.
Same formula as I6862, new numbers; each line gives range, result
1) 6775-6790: 25.8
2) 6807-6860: 23.6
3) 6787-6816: 24.17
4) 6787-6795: 22.75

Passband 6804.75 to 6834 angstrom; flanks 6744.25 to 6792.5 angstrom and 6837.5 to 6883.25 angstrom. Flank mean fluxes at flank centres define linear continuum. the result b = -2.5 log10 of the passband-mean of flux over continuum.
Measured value 0.05 mag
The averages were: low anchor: 20.9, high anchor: 19.9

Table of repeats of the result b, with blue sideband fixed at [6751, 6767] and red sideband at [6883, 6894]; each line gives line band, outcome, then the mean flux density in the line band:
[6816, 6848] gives 0.075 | 19.8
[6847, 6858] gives 0.108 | 19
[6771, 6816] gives 0.064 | 20.4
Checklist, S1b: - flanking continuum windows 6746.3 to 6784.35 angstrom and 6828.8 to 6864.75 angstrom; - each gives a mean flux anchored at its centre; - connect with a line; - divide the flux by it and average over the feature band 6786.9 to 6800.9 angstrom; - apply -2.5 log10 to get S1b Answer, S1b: -0.04 mag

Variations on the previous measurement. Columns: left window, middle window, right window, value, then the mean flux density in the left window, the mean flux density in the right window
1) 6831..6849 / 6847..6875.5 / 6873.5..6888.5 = 0.024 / 19.9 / 19.7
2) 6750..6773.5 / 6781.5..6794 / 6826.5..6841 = -0.059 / 21.5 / 20.1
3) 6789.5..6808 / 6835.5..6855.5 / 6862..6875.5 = -0.006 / 20.8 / 19.2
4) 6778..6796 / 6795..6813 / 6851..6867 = 0.057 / 21.9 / 19.5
